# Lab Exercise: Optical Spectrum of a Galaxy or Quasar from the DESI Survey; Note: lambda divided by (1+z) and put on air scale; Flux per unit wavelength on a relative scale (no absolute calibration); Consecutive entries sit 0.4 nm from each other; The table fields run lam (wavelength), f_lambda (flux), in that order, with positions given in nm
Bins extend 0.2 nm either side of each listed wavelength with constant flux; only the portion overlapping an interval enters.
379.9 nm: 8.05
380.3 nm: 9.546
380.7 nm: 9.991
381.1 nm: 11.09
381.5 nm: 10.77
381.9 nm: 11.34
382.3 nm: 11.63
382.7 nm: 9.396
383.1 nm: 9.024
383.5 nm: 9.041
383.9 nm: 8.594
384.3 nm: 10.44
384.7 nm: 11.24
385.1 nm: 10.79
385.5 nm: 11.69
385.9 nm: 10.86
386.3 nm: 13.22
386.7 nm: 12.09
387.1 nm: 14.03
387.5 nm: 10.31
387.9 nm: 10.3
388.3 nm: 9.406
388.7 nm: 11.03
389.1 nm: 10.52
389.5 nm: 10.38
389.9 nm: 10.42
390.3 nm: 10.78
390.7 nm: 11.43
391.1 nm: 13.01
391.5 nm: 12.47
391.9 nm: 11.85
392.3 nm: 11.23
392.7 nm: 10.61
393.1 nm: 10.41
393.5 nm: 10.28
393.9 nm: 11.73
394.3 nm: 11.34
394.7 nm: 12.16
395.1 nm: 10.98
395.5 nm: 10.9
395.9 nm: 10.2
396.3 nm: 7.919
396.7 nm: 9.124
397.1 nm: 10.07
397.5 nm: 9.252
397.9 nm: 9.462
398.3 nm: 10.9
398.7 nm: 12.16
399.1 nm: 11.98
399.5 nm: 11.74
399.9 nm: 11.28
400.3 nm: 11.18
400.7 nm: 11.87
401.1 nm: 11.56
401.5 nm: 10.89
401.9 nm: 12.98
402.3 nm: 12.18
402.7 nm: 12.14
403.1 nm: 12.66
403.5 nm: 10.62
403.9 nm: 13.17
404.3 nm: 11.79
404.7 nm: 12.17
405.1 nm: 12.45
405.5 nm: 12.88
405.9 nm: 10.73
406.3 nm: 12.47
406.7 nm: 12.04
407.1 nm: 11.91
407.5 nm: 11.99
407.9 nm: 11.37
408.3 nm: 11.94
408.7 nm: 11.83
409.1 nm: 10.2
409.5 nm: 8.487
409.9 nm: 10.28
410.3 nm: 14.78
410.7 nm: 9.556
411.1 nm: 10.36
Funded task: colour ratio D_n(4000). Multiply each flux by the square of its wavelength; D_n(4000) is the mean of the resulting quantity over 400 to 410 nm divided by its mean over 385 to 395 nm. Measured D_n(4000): 1.1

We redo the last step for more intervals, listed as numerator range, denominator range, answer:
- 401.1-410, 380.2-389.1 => 1.21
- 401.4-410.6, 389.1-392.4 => 1.12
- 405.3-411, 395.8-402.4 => 1.10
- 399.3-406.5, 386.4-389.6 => 1.16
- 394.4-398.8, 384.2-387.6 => 0.93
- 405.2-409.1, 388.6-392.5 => 1.14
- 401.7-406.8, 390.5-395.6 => 1.13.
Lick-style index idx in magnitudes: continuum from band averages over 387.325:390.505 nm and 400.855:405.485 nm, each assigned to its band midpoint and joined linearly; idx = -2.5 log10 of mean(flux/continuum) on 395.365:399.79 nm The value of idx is 0.11 mag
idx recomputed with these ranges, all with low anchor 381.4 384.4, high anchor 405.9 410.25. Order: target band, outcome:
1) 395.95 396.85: 0.22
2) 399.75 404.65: -0.08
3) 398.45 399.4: -0.11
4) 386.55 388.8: -0.09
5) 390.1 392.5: -0.13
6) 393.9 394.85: -0.11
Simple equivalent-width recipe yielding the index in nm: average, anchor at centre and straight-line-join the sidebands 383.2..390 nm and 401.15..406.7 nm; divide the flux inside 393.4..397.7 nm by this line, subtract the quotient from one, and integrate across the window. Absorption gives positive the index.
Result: 0.41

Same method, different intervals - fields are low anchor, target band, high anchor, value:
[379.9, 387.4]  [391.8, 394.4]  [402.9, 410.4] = 0.03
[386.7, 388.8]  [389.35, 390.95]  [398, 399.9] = 0.05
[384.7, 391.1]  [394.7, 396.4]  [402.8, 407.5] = 0.18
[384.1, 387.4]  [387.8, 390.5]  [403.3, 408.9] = 0.32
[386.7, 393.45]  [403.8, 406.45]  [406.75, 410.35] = -0.22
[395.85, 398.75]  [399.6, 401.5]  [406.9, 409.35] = -0.21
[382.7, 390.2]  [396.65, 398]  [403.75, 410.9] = 0.20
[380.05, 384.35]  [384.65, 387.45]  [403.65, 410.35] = -0.44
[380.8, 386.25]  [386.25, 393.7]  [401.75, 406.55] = -0.12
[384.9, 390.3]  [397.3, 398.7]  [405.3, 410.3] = 0.14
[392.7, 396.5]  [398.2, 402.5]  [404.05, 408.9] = -0.16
